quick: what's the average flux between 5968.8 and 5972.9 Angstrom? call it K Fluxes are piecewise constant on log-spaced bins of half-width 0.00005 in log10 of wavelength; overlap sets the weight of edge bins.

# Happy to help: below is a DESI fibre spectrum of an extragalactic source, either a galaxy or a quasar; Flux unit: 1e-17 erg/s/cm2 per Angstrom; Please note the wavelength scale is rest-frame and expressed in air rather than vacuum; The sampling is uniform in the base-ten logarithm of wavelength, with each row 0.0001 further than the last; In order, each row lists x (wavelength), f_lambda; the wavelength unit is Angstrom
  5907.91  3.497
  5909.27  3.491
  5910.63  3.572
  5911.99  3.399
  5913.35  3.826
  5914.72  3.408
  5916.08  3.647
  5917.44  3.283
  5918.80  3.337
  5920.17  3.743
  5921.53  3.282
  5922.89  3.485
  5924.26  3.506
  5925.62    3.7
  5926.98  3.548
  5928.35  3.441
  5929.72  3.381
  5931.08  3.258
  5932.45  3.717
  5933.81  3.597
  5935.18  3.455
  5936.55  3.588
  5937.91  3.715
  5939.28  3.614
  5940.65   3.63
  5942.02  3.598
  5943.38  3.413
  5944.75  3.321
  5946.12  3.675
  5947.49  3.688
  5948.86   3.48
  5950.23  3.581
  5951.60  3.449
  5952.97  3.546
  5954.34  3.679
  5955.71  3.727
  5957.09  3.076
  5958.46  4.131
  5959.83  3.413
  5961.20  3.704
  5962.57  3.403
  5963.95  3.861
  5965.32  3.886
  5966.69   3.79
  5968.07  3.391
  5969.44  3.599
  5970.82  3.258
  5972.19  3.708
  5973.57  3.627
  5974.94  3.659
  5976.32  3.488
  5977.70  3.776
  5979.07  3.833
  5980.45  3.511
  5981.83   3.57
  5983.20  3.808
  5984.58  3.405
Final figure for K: 3.52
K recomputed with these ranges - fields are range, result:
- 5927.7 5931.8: 3.36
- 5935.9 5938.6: 3.66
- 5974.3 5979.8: 3.69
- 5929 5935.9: 3.48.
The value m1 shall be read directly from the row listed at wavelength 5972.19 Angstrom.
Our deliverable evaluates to 3.708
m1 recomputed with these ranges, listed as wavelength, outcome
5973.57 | 3.627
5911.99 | 3.399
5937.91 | 3.715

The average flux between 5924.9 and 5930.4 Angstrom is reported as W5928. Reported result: 3.52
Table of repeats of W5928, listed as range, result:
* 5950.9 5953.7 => 3.5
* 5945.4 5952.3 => 3.57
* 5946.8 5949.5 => 3.58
